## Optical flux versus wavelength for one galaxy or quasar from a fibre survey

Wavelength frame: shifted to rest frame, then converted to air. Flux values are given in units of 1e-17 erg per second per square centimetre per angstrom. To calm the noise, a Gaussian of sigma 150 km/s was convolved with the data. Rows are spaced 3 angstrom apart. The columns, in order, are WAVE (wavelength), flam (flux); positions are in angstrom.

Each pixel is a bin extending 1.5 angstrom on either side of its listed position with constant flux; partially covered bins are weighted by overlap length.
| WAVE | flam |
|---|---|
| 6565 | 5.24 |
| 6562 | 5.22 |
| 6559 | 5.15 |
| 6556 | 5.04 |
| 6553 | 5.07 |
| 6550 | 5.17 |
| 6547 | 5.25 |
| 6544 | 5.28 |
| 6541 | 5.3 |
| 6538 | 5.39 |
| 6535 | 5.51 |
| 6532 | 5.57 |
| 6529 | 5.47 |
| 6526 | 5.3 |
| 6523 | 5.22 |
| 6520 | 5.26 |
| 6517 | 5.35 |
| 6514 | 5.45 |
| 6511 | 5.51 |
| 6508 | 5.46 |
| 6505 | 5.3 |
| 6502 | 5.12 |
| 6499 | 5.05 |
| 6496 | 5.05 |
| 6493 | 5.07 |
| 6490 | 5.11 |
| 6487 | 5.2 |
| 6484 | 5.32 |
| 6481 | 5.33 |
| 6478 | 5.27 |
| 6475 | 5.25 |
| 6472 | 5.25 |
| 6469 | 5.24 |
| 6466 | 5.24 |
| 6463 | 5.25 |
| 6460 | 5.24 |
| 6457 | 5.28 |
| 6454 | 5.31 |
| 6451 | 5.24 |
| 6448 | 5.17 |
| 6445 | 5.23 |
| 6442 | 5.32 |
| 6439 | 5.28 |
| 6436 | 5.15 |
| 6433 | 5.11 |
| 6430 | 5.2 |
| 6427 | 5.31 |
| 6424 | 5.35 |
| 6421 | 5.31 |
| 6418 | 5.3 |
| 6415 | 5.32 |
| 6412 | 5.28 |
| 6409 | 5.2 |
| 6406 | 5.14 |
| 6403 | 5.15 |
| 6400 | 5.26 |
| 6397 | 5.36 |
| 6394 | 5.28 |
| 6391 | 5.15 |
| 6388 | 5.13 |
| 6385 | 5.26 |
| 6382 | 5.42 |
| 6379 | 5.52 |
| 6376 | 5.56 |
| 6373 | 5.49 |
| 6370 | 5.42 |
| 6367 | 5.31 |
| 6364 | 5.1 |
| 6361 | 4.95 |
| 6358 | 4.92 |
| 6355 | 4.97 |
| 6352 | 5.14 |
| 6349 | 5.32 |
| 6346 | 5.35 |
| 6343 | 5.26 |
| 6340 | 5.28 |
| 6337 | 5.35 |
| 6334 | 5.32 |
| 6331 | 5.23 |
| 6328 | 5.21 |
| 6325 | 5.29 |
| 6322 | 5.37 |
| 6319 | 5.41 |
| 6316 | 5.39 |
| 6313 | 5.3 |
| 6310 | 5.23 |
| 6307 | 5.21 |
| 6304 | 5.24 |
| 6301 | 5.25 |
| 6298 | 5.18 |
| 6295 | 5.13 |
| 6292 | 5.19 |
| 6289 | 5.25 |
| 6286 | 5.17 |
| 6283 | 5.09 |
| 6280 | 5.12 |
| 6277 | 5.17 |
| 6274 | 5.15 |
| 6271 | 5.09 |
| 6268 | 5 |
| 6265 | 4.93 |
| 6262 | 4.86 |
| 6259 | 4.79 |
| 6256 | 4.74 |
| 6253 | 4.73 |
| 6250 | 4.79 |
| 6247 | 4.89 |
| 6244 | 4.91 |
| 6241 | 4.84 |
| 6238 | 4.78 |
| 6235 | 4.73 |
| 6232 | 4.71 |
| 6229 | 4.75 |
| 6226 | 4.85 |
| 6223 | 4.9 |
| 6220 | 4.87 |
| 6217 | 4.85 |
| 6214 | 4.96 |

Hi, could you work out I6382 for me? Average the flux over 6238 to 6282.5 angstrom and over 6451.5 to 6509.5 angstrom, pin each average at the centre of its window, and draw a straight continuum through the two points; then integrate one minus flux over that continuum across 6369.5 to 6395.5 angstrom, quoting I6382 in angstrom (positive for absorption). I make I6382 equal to -1.34 angstrom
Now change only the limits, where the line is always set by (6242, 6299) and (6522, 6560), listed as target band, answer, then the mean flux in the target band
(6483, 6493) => 0.1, 5.18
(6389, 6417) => -0.5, 5.24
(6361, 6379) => -0.9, 5.35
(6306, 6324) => -1.0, 5.32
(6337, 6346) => -0.4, 5.3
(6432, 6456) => -0.2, 5.23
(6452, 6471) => -0.2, 5.26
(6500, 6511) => -0.1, 5.31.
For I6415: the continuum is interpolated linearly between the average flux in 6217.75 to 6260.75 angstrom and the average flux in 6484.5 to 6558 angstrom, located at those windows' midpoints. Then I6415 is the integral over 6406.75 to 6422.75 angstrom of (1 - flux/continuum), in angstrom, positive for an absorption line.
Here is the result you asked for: -0.6 angstrom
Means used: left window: 4.81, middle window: 5.28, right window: 5.27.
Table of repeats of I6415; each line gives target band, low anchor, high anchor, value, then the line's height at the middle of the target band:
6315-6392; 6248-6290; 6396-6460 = -2.2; 5.13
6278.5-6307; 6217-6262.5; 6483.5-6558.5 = -1.7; 4.9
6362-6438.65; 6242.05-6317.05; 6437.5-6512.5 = -1.5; 5.18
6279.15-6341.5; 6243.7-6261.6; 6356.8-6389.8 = -2.7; 5.03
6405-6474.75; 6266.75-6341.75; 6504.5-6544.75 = 1.0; 5.33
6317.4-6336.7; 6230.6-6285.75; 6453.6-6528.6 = -1.1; 5.02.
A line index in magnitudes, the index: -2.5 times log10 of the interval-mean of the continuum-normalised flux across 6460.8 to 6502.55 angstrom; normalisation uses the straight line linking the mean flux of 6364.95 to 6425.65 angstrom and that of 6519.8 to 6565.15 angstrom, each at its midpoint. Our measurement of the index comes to 0.02 mag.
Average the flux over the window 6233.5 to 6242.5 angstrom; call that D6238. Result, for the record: 4.78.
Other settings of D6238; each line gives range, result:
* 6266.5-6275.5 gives 5.08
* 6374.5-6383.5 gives 5.5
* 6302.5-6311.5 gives 5.23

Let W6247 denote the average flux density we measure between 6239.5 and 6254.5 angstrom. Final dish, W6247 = 4.83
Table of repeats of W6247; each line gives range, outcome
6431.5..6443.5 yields 5.22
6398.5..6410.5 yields 5.19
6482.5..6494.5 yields 5.18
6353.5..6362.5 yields 4.95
